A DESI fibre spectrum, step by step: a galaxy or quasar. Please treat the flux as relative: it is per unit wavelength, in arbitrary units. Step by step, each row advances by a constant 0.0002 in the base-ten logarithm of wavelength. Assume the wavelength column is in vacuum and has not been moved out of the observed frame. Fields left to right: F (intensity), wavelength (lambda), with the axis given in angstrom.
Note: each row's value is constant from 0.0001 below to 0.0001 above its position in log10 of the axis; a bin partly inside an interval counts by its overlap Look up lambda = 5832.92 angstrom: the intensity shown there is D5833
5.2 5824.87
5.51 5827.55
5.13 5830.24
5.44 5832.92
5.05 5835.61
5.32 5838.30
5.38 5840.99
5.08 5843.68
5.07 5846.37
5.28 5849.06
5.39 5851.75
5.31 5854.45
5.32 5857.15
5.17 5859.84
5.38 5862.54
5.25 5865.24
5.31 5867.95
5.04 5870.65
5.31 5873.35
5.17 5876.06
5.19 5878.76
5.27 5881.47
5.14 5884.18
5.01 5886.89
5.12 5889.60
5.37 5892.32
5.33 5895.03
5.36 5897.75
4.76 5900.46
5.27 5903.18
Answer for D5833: 5.44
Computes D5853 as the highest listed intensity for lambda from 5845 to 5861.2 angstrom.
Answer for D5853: 5.39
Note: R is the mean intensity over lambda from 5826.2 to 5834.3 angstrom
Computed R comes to 5.36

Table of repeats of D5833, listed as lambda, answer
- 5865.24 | 5.25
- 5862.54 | 5.38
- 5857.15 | 5.32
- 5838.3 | 5.32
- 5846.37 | 5.07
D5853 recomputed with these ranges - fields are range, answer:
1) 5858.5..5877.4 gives 5.38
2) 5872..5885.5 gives 5.31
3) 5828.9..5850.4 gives 5.44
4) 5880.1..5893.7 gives 5.37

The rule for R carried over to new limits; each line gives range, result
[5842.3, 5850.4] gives 5.15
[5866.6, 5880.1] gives 5.21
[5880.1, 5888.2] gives 5.14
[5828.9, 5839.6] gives 5.23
